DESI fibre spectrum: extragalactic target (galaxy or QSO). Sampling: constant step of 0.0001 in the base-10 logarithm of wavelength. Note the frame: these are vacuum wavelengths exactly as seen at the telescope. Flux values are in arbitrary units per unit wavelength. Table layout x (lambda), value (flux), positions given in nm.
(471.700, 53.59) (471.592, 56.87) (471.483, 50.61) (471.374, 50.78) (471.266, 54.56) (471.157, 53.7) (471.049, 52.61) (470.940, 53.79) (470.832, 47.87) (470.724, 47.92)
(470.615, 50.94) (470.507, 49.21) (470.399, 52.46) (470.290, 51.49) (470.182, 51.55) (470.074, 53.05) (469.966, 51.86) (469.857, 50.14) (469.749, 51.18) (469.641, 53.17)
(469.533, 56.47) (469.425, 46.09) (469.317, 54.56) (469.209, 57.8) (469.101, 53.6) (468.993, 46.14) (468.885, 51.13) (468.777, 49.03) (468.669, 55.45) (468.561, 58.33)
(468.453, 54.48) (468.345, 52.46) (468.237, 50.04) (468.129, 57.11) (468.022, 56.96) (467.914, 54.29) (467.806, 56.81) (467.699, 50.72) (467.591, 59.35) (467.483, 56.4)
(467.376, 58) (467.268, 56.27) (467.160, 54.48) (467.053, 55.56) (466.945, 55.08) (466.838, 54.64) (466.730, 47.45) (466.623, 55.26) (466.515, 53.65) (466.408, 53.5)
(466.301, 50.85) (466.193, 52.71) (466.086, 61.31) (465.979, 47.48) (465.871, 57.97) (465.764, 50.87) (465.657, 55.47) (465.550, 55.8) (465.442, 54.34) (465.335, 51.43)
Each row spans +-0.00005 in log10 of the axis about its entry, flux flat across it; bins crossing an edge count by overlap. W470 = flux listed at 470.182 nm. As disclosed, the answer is 51.55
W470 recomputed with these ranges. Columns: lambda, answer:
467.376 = 58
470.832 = 47.87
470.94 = 53.79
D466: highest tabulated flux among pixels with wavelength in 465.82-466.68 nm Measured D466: 61.31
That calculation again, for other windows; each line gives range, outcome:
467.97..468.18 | 57.11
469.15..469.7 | 57.8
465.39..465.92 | 57.97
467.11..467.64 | 59.35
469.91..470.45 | 53.05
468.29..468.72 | 58.33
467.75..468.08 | 56.96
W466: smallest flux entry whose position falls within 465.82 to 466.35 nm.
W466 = 47.48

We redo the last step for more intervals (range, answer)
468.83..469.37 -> 46.14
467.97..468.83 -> 49.03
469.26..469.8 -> 46.09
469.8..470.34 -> 50.14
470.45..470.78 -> 47.92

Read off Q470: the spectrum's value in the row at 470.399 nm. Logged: 52.46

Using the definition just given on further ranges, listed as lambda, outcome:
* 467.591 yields 59.35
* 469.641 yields 53.17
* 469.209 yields 57.8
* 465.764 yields 50.87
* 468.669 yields 55.45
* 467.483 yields 56.4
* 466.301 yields 50.85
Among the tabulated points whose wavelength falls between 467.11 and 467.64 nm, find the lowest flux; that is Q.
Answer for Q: 54.48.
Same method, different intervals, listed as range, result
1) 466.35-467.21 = 47.45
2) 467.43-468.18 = 50.72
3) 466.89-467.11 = 55.08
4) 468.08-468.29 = 50.04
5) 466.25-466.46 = 50.85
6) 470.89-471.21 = 52.61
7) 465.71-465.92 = 50.87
